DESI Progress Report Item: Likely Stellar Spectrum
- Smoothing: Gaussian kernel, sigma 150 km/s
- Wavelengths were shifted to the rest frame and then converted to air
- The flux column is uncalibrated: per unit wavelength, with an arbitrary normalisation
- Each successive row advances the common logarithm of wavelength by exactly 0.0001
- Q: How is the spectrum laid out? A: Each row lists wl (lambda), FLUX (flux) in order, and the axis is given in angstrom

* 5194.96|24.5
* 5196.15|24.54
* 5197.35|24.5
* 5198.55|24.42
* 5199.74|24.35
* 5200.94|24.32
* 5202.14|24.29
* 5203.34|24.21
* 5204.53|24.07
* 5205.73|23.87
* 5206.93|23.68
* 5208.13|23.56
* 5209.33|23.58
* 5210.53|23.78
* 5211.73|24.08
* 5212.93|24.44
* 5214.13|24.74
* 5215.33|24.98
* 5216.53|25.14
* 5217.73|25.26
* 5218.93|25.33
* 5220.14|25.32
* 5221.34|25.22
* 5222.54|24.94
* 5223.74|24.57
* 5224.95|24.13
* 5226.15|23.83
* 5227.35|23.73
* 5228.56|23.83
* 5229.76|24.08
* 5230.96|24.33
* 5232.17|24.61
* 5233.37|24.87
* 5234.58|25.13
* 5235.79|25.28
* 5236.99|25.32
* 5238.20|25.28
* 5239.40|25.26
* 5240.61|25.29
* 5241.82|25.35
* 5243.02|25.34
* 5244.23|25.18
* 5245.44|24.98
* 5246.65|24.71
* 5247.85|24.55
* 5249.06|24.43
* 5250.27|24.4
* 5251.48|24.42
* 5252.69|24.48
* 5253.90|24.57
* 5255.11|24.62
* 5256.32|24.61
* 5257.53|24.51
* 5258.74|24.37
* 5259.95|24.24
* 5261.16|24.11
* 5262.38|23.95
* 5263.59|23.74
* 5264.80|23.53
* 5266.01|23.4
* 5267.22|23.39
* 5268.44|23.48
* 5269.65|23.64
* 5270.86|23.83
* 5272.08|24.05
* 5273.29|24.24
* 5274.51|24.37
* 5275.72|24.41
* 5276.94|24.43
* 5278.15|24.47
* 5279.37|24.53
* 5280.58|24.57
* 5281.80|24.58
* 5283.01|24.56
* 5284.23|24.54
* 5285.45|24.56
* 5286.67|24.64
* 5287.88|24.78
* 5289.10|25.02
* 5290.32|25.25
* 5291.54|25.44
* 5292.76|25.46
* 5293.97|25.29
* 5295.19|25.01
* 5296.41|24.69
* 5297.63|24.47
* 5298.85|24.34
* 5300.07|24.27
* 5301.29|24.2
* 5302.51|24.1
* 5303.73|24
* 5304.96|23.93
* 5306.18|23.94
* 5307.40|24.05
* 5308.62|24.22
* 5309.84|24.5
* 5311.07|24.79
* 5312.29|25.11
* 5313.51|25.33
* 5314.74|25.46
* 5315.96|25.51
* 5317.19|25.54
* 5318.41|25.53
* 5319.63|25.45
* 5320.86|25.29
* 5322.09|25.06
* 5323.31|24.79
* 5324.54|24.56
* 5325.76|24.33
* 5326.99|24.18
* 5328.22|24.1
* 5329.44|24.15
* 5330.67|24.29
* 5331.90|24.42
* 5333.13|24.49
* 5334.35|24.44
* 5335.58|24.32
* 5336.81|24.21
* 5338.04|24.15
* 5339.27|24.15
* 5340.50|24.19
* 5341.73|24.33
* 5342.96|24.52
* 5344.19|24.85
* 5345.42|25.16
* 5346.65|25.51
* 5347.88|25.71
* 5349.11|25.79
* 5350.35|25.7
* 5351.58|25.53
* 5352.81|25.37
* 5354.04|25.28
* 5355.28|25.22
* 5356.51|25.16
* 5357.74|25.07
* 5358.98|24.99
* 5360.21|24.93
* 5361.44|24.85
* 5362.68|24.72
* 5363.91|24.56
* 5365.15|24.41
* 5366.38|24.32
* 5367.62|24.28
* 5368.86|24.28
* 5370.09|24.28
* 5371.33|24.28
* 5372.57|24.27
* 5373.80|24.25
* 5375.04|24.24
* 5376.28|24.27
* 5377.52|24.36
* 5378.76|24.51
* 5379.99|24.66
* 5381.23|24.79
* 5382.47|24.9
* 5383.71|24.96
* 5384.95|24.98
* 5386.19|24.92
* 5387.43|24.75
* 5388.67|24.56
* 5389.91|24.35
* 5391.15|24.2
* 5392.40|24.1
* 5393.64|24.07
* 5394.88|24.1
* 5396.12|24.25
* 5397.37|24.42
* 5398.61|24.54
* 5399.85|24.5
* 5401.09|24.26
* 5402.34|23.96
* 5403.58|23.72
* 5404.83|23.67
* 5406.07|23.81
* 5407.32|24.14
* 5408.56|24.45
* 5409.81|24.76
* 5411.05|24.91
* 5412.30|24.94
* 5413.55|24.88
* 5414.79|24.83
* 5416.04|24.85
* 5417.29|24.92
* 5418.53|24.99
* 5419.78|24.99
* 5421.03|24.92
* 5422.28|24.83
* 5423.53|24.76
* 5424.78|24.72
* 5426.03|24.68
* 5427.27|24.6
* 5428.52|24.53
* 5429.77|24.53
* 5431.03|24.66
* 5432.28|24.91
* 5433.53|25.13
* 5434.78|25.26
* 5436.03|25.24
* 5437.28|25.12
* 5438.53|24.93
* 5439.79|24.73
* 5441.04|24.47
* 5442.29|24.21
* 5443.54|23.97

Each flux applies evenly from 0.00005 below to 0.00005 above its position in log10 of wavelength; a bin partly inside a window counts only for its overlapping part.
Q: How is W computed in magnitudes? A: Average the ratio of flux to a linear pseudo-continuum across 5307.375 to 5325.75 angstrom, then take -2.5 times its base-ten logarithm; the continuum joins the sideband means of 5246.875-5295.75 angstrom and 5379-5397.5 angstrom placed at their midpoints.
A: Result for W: -0.02 mag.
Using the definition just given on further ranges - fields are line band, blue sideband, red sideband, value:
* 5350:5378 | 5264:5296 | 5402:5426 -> -0.008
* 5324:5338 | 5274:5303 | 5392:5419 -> 0.012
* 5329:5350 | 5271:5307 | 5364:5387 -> -0.005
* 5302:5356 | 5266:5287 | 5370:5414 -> -0.020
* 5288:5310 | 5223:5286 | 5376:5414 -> -0.006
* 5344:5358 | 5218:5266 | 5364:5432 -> -0.037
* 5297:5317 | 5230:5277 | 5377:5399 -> -0.001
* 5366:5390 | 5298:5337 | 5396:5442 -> 0.005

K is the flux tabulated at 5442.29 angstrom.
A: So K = 24.21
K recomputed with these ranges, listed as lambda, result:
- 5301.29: 24.2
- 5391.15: 24.2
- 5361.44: 24.85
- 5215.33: 24.98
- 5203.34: 24.21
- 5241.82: 25.35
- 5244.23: 25.18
